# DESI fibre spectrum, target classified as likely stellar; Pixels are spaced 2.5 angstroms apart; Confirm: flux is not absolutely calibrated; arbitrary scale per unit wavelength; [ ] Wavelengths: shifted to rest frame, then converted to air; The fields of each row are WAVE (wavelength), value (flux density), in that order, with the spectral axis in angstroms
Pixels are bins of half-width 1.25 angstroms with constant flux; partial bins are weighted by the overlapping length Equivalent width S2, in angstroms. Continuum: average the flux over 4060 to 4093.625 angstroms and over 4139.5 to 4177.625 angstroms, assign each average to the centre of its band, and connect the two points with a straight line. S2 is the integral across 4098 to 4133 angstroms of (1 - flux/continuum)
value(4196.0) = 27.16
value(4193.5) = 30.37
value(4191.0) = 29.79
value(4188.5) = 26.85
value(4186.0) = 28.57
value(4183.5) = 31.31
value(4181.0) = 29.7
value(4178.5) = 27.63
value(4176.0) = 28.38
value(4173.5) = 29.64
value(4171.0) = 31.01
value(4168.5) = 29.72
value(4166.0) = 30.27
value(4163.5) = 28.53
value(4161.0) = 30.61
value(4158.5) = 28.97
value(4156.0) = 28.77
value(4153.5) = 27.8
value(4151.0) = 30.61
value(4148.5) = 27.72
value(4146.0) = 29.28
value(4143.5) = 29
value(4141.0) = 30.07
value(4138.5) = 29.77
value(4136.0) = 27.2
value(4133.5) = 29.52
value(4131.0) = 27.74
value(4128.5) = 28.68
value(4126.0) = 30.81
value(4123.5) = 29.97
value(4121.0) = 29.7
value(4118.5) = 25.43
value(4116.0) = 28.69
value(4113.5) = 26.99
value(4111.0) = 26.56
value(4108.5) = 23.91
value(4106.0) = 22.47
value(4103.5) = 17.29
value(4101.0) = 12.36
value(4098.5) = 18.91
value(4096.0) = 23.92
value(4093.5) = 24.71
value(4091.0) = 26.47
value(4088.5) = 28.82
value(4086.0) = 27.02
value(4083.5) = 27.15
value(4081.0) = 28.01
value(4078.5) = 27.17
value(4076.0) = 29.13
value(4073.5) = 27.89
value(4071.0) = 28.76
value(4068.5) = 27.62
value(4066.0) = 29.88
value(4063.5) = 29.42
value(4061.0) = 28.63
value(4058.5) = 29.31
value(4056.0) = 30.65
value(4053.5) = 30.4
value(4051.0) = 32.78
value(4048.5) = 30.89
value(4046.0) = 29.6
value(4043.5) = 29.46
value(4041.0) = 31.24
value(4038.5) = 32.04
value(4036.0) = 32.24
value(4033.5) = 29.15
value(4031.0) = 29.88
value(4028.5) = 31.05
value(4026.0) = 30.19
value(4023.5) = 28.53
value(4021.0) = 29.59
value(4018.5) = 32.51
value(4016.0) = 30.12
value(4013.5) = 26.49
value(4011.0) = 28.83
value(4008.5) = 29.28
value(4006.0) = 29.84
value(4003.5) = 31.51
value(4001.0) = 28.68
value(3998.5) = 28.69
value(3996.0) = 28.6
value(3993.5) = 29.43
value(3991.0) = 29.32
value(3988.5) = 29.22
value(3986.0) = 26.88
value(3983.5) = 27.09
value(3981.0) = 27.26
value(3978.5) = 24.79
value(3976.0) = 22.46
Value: 4.2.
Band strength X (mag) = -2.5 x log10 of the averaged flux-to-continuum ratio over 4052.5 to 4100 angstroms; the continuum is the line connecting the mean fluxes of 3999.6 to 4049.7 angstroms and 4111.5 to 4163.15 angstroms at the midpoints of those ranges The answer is 0.08 mag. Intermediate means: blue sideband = 30.1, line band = 27.5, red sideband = 28.8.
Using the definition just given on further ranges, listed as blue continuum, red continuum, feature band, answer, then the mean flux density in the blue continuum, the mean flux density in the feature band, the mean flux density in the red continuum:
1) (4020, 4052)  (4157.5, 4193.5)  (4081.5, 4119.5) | 0.237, 30.5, 24.1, 29.4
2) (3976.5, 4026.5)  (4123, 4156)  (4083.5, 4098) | 0.121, 28.7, 25.9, 29.1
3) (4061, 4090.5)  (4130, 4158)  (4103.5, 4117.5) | 0.146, 28.2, 25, 28.9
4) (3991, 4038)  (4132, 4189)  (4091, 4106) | 0.404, 29.7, 20.3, 29.2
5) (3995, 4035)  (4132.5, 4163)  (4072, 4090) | 0.055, 29.6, 27.9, 29.1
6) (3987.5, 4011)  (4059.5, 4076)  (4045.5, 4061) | -0.059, 29.4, 30.5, 28.7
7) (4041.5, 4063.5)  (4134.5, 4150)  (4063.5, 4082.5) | 0.056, 30.2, 28.4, 28.9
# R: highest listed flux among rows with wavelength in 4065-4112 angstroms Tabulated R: 29.88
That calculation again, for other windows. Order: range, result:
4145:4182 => 31.01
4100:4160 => 30.81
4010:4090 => 32.78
